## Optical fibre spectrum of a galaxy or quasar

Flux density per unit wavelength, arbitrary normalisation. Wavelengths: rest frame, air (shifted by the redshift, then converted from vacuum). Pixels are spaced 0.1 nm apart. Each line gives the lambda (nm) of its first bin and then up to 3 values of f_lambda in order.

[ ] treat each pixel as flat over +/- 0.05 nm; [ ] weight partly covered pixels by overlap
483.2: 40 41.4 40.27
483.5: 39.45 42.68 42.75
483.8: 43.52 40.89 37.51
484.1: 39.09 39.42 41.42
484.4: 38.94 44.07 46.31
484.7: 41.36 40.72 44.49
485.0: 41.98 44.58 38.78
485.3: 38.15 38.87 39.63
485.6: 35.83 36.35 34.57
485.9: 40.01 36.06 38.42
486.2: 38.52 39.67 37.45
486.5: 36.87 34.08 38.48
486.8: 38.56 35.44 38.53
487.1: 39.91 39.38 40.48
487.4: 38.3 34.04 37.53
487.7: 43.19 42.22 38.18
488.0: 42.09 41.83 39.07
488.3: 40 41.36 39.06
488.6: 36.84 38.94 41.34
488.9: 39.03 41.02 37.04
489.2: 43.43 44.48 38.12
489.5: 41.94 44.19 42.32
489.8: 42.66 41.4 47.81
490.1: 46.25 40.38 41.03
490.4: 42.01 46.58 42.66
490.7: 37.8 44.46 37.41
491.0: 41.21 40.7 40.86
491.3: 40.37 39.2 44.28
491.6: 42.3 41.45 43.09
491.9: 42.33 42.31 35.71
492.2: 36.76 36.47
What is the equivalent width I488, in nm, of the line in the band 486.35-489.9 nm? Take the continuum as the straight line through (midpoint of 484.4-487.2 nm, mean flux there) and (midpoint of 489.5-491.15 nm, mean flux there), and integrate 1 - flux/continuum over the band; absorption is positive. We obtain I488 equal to 0.10 nm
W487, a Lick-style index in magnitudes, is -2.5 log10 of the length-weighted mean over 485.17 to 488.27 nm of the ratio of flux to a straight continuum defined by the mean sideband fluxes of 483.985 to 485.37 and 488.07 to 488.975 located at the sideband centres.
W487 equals 0.055 mag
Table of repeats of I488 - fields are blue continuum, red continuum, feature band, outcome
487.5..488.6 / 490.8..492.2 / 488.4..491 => -0.072 nm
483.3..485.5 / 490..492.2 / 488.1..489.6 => 0.041 nm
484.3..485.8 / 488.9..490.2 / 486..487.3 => 0.101 nm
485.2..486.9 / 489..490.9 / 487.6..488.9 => 0.001 nm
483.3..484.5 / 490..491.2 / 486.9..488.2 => 0.063 nm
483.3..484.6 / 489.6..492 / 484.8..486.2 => 0.075 nm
